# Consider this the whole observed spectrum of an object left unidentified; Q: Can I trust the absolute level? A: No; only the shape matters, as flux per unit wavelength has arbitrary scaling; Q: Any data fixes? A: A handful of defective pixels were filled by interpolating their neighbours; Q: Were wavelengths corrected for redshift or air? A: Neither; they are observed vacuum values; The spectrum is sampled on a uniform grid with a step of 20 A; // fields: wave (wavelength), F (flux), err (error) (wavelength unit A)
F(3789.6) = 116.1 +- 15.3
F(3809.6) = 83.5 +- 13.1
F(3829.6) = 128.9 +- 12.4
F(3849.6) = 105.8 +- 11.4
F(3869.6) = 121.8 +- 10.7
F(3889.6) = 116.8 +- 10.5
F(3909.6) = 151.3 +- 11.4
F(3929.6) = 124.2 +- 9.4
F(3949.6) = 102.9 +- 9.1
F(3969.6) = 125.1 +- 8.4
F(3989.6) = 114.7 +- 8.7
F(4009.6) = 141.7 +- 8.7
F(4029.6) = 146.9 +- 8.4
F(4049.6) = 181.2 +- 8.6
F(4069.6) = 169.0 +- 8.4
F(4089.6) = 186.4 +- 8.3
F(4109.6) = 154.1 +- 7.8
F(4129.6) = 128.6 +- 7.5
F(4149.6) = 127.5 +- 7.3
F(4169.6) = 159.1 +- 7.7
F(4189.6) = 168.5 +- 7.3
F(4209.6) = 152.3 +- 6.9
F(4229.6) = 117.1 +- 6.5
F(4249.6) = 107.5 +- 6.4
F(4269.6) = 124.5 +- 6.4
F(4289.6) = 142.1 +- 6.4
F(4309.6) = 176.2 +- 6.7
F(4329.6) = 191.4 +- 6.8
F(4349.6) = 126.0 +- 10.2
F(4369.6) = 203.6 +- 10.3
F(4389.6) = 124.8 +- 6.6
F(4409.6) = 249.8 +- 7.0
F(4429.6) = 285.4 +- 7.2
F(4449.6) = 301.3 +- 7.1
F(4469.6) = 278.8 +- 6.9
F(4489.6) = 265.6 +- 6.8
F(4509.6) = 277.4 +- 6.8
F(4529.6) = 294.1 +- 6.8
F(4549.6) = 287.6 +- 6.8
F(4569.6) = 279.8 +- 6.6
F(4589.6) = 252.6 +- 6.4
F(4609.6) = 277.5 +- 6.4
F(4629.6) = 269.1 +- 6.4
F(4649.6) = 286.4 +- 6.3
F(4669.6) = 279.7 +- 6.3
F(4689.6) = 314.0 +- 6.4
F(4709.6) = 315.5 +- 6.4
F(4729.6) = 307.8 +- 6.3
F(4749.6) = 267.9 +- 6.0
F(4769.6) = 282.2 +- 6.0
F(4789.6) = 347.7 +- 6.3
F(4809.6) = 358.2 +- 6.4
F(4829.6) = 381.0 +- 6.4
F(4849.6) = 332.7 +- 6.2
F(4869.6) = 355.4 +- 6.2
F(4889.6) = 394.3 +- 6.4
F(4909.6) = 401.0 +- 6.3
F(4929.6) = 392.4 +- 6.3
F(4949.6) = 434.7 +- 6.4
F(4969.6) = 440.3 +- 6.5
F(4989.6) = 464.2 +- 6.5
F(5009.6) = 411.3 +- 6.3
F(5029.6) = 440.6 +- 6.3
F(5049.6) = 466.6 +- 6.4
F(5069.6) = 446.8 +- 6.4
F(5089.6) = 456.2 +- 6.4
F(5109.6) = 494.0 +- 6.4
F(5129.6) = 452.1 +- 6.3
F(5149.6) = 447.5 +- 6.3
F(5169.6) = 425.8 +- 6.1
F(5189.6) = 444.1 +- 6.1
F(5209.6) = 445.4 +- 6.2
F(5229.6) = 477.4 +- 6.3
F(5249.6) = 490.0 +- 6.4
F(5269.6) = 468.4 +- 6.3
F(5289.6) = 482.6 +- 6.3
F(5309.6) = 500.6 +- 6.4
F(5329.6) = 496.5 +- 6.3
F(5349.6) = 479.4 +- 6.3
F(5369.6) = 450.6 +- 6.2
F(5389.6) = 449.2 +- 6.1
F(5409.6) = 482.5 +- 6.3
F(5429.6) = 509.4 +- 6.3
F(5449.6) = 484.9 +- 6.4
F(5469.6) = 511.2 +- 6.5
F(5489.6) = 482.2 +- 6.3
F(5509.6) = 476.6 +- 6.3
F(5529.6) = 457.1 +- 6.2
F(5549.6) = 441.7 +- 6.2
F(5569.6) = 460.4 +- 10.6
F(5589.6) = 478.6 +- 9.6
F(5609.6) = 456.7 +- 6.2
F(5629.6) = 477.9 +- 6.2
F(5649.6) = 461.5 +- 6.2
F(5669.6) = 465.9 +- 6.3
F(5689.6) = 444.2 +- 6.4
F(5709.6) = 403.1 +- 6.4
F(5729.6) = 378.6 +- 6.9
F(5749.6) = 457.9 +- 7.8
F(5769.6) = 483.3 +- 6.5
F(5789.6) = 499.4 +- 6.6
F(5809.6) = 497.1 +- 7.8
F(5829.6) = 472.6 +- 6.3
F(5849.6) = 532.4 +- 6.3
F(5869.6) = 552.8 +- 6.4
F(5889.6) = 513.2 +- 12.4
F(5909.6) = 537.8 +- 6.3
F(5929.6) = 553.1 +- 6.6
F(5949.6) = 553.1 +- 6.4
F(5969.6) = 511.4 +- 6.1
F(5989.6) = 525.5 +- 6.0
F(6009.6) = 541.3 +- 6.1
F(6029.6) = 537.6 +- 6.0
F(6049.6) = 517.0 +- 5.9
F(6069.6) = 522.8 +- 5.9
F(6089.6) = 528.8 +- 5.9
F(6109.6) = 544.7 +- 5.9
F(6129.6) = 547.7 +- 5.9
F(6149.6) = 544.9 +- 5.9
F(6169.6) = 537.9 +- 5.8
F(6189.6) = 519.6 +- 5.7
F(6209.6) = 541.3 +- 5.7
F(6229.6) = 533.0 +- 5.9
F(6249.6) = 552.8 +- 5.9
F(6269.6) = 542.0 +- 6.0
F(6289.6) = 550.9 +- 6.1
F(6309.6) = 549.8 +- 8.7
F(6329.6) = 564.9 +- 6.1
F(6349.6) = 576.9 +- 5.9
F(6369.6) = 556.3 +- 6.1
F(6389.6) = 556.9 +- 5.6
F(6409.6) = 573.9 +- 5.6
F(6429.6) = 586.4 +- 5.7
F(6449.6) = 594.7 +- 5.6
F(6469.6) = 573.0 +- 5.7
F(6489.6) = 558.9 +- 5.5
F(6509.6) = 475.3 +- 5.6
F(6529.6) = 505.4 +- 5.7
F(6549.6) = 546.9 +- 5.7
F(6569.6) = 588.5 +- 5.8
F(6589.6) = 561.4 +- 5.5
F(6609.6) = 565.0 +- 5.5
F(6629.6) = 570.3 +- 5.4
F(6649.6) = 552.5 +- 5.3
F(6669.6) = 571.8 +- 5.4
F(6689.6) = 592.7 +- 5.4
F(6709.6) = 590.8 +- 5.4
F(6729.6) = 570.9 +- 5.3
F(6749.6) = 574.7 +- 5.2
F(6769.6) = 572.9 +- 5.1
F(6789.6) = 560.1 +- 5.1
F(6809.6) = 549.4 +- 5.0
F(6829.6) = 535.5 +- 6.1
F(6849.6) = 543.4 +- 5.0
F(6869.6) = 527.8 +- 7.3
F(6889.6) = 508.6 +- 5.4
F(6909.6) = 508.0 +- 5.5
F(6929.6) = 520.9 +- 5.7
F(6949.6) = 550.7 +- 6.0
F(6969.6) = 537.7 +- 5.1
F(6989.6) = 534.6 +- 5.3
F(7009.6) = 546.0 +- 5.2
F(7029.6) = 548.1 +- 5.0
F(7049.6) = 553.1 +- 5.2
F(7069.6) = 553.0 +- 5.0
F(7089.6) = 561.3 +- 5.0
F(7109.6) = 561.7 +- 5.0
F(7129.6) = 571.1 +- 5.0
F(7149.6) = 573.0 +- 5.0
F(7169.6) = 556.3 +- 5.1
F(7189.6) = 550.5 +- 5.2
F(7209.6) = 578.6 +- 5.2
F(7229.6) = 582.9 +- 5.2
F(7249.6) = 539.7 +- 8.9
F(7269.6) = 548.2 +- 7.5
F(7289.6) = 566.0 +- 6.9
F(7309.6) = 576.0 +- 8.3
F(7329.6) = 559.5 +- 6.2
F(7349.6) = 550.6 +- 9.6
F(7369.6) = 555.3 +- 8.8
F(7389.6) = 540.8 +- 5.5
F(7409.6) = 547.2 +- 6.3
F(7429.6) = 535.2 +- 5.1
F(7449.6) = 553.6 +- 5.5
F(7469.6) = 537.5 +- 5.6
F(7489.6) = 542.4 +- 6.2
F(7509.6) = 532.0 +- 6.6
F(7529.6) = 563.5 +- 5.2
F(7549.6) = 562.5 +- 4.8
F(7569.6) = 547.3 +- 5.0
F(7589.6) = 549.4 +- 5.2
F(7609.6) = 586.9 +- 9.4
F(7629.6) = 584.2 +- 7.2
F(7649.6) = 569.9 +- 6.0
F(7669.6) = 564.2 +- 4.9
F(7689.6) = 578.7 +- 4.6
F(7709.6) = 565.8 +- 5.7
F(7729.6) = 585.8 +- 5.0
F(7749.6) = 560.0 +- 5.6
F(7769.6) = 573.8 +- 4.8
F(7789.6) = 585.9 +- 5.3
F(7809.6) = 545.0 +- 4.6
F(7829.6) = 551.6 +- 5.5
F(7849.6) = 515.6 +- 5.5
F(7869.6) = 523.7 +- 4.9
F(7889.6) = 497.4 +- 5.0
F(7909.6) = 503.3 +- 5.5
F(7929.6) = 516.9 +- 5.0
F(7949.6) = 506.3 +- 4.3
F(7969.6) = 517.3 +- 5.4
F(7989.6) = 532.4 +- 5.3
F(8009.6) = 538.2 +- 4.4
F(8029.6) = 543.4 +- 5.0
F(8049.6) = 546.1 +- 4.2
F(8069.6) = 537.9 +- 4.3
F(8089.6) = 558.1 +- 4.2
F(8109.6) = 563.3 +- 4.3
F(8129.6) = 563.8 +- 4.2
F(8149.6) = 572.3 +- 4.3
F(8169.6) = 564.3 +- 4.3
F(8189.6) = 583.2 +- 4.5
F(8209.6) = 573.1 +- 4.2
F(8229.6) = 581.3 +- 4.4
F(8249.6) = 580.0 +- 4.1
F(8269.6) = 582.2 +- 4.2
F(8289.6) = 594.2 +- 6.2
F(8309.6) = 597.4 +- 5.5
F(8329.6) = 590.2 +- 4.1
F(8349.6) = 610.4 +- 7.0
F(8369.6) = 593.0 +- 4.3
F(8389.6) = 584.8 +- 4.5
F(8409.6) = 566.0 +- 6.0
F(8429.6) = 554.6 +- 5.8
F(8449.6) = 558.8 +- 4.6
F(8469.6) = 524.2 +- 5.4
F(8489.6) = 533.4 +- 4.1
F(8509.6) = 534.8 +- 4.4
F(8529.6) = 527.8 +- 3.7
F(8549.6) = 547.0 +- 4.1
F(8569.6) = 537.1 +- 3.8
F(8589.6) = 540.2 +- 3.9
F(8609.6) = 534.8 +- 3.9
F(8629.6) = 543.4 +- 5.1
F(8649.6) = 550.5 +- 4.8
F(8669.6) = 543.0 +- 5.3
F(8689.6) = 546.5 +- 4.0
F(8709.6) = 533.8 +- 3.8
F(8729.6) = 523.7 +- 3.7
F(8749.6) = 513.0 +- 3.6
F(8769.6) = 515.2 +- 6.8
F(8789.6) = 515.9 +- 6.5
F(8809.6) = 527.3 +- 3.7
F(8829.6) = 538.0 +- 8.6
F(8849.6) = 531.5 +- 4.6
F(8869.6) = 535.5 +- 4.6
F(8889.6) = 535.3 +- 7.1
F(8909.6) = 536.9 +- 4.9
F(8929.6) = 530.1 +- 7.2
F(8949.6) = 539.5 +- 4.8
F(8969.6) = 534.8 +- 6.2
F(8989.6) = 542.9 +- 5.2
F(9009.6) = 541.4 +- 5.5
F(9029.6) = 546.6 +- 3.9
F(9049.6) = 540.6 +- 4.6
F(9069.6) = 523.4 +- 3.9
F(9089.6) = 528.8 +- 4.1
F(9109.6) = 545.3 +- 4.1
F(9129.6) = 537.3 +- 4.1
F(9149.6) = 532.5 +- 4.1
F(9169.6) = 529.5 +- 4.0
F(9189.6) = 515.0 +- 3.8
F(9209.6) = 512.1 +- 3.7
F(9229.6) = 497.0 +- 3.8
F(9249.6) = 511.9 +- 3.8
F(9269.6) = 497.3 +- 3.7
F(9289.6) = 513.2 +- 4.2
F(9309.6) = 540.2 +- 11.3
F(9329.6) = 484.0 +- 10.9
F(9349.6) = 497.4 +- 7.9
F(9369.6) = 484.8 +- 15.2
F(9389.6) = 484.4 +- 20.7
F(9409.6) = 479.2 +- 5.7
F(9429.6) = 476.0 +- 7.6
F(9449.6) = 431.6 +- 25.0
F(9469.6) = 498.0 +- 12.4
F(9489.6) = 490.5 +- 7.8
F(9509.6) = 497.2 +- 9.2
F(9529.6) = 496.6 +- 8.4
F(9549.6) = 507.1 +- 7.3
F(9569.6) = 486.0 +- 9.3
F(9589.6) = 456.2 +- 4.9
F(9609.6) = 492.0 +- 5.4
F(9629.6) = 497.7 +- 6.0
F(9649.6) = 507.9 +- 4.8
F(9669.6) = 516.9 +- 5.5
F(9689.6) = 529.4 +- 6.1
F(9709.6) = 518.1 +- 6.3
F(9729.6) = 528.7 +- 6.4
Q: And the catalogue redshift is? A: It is 0.11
